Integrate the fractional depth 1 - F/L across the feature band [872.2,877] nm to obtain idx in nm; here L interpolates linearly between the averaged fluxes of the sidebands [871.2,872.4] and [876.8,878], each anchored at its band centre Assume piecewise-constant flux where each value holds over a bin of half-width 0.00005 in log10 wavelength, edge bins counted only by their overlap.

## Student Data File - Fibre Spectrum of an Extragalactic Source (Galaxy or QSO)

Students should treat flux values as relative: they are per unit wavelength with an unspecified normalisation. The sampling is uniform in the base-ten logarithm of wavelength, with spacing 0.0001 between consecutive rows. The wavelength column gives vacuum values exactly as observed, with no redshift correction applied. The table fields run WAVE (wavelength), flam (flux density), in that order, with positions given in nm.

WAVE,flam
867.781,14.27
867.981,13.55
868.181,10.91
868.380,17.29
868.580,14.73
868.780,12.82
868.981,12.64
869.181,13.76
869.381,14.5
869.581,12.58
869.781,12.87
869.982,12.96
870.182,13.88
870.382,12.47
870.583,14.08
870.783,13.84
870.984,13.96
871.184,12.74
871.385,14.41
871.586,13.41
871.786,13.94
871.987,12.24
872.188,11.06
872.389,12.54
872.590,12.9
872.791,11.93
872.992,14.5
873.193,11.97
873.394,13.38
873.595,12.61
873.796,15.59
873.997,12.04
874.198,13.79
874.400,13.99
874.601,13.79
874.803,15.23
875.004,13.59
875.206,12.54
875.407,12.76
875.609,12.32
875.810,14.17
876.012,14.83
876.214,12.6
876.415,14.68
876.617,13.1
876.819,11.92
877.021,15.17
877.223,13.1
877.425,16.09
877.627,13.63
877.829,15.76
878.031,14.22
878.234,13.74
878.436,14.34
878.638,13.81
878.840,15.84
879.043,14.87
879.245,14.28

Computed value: 0.13 nm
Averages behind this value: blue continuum 12.9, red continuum 14.4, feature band 13.3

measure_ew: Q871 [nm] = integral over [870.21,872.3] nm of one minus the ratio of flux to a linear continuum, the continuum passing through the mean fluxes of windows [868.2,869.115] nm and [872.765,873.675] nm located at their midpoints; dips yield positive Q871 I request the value 0.03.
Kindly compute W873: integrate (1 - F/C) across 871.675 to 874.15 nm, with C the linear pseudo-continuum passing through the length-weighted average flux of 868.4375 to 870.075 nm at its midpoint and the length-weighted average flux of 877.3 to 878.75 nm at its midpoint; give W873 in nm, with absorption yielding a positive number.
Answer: 0.17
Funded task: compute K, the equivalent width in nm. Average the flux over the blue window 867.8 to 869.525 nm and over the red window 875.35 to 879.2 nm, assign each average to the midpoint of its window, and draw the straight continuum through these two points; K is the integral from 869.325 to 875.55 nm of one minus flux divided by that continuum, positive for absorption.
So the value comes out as 0.28 nm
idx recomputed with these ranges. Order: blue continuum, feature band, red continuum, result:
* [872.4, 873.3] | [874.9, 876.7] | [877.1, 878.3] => 0.052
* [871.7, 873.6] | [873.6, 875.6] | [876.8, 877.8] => -0.035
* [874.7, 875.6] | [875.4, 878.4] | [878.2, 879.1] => 0.014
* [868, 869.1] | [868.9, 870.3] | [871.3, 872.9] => 0.010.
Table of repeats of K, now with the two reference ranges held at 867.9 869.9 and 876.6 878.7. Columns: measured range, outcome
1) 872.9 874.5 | 0.05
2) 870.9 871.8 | 0.00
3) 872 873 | 0.10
